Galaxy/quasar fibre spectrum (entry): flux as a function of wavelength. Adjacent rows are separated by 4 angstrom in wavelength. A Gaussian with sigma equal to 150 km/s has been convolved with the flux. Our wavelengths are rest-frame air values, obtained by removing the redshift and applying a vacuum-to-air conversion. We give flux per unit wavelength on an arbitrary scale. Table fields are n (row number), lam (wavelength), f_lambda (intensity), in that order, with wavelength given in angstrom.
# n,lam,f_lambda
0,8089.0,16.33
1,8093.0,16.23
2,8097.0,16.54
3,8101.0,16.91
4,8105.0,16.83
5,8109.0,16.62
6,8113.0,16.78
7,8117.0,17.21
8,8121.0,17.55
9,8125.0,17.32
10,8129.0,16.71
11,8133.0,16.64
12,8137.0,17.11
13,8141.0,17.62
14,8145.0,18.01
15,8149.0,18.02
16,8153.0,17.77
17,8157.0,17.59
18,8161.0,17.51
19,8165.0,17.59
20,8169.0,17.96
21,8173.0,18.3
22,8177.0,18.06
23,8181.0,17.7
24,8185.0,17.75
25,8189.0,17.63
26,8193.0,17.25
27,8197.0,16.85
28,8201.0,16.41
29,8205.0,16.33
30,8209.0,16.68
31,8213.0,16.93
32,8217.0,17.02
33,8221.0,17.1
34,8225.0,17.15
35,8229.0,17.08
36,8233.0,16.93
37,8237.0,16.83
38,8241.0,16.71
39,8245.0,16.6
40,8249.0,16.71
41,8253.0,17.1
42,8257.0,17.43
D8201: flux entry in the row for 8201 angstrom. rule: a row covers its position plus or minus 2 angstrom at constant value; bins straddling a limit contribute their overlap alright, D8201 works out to 16.41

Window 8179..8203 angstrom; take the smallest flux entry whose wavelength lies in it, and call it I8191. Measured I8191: 16.41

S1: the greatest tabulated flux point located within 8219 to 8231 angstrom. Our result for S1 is 17.15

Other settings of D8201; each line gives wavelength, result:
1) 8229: 17.08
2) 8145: 18.01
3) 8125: 17.32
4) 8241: 16.71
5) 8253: 17.1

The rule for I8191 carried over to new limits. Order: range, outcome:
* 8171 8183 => 17.7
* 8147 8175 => 17.51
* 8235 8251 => 16.6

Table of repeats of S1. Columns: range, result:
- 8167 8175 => 18.3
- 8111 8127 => 17.55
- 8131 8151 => 18.02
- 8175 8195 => 18.06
